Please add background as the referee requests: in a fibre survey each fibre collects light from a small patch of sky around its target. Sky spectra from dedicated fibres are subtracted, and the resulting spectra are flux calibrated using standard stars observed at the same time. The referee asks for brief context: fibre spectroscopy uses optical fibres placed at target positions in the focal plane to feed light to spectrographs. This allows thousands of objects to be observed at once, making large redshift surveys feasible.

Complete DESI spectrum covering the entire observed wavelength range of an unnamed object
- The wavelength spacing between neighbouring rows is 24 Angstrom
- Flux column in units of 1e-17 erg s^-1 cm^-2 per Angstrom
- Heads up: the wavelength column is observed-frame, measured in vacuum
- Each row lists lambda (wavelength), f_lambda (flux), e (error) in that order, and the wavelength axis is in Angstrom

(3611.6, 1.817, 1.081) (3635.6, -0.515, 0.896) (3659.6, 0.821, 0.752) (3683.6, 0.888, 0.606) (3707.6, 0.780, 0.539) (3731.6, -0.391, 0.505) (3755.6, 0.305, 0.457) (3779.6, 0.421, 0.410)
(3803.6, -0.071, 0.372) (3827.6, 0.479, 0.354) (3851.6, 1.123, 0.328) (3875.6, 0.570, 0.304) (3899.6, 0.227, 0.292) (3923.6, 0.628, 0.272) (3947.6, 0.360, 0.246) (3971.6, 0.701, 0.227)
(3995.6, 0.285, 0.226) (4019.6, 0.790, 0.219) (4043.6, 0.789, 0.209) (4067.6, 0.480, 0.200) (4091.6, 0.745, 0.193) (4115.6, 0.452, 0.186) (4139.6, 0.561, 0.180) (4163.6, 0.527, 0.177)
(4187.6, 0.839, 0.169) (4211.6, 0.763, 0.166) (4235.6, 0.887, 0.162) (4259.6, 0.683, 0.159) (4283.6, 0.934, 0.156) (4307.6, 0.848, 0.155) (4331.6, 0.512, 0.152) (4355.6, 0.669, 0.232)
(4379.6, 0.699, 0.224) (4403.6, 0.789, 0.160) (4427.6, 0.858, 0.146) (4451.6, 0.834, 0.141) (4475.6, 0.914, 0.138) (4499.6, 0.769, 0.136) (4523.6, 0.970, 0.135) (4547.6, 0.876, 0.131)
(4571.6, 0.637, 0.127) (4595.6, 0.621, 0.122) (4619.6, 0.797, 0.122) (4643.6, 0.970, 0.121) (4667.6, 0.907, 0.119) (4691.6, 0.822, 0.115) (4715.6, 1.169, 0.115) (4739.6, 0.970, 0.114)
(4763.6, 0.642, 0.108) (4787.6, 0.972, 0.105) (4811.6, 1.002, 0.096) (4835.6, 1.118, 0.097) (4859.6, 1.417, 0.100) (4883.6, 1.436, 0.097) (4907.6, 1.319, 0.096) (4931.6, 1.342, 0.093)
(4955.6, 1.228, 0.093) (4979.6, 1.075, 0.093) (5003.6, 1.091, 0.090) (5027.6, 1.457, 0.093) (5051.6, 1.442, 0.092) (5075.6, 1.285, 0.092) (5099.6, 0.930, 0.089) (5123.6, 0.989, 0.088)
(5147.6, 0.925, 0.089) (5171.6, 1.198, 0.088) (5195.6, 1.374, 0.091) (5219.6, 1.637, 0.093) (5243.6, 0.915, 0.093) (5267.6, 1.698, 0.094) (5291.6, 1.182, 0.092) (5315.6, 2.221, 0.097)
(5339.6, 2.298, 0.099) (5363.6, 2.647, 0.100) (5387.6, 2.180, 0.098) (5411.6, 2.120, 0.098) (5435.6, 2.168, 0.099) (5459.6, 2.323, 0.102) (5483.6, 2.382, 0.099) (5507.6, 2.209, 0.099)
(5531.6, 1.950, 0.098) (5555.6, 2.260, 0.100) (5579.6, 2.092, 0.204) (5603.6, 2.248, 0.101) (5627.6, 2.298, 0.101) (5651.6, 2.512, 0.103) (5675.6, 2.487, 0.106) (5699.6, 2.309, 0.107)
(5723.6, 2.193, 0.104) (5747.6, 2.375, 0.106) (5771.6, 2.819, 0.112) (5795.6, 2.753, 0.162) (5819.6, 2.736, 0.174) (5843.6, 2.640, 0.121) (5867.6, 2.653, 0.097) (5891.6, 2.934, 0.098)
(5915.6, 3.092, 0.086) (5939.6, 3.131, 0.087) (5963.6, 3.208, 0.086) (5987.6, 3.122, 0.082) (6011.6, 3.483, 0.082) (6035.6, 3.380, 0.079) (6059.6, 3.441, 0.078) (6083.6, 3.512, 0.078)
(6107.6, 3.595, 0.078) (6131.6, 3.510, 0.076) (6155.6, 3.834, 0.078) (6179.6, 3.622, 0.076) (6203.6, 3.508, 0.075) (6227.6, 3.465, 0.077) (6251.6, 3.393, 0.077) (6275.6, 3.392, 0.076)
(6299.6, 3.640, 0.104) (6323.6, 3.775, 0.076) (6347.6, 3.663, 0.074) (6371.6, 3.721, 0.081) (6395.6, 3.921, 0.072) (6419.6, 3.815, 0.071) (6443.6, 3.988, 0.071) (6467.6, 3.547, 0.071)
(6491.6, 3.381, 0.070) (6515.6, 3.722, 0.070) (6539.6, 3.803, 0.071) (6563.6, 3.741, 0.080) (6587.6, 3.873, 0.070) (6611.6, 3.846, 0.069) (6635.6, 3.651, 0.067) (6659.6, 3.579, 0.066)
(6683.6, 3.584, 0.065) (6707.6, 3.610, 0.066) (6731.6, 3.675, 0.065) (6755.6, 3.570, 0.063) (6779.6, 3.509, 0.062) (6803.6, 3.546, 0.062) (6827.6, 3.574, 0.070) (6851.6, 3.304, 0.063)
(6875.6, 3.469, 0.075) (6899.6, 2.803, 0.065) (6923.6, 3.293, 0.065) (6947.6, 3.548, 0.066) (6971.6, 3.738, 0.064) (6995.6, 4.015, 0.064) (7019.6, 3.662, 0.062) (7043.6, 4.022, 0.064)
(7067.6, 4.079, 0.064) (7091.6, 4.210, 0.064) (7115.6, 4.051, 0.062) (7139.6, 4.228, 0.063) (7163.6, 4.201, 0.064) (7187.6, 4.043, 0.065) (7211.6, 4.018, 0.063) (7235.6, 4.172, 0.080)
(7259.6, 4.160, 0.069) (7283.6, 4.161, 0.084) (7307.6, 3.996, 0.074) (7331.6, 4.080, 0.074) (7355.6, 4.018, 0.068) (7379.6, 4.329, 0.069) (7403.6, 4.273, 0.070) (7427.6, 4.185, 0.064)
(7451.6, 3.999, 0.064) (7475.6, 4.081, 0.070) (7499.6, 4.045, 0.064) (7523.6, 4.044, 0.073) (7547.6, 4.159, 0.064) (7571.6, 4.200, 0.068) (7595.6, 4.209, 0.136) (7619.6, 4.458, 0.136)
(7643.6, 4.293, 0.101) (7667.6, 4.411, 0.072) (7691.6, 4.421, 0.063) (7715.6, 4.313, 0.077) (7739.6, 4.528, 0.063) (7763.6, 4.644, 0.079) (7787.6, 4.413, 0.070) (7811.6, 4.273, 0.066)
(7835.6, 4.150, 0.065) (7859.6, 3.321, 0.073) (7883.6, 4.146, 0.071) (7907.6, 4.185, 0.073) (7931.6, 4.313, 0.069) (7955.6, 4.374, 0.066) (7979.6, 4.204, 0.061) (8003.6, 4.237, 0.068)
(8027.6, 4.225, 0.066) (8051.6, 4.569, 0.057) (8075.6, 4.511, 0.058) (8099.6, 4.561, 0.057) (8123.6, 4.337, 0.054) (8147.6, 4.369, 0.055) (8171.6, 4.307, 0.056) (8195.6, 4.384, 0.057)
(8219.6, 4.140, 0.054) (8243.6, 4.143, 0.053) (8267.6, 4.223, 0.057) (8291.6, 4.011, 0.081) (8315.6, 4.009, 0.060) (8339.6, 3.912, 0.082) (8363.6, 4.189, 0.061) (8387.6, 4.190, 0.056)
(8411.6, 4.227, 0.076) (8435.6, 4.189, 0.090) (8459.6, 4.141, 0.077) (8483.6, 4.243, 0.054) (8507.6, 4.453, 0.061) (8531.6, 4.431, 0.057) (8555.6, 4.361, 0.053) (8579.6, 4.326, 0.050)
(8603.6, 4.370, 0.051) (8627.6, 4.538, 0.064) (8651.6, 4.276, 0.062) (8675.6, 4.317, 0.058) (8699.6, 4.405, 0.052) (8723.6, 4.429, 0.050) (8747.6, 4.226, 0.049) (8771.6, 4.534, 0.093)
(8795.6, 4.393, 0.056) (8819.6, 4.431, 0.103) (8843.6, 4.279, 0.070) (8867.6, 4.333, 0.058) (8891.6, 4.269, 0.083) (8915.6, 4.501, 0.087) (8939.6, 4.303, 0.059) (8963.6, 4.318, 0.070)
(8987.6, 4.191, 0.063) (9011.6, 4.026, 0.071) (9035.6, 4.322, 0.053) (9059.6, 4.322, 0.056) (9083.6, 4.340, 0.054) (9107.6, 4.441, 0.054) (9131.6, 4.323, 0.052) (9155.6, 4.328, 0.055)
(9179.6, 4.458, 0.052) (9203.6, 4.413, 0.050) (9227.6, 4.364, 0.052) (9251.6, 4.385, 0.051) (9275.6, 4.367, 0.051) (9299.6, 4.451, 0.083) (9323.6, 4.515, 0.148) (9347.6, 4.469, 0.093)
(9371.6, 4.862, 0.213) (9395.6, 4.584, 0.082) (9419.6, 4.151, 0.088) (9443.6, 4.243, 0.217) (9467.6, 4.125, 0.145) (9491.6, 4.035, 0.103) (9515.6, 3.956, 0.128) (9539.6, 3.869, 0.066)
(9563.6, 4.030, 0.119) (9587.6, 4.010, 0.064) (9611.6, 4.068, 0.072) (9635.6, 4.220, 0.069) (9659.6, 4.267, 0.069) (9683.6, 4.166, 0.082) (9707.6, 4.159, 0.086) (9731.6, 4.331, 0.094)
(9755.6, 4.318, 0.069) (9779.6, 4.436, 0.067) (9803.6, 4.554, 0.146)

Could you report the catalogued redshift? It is 0.333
